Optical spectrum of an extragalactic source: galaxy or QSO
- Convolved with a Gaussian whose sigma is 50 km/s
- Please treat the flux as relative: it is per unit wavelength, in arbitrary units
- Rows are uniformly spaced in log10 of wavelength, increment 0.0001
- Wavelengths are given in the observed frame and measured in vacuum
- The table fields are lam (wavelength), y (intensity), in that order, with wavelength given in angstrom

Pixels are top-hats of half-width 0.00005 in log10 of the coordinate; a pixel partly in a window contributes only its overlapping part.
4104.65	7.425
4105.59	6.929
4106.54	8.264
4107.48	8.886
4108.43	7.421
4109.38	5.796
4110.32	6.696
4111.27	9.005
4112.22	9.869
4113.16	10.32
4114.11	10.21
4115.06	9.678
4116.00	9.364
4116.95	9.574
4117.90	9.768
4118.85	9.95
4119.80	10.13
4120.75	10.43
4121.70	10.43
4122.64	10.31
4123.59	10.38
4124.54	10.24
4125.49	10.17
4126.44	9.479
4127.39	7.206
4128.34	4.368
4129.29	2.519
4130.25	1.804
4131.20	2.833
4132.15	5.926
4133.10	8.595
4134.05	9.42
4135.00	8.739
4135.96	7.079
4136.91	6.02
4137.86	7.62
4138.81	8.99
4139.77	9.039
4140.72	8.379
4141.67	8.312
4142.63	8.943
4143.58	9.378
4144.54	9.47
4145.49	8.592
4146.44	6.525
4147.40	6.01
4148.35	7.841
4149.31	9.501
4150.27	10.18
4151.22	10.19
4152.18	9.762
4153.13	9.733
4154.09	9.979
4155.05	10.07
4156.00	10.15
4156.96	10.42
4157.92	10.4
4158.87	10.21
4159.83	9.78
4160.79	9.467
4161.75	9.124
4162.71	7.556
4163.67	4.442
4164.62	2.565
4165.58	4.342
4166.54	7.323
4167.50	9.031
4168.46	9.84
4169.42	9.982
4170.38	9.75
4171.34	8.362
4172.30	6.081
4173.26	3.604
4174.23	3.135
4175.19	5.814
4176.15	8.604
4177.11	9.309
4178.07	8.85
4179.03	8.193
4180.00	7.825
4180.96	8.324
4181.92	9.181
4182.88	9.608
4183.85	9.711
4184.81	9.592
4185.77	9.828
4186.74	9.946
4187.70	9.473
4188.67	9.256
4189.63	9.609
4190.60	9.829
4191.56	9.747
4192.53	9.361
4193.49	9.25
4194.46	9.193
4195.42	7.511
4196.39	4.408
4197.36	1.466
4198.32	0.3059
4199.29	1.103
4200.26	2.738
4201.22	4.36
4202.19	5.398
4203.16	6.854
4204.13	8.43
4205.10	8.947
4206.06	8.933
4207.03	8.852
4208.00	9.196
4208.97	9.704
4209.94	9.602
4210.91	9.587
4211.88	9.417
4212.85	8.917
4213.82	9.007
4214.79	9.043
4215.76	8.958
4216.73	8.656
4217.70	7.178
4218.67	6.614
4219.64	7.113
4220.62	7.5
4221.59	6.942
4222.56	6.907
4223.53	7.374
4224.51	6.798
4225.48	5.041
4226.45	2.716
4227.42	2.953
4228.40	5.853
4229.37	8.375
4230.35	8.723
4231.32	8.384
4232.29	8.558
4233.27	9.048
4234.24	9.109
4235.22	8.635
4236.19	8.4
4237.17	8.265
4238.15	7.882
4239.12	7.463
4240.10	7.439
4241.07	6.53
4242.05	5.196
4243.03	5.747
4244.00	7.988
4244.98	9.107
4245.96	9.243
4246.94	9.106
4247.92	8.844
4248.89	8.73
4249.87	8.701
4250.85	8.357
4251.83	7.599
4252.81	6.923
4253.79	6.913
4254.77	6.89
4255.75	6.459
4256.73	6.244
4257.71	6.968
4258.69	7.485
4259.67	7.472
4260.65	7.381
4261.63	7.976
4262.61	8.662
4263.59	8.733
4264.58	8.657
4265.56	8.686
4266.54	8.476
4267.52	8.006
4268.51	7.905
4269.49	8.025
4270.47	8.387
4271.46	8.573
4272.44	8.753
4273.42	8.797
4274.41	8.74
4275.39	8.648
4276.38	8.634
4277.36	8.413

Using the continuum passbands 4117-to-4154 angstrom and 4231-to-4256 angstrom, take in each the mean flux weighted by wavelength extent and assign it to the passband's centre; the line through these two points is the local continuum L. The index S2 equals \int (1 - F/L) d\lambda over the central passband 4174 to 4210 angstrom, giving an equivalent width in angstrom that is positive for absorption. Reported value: 1.9 angstrom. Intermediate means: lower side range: 8.3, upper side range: 7.91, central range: 7.68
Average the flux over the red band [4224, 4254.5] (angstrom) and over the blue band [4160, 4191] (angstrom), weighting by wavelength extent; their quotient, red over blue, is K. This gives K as 0.93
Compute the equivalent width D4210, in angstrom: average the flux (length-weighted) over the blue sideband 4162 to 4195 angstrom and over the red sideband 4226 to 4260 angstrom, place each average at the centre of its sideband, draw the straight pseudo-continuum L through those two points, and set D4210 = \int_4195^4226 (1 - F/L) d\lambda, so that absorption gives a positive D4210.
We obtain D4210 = 3.37 angstrom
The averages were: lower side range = 8.14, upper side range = 7.5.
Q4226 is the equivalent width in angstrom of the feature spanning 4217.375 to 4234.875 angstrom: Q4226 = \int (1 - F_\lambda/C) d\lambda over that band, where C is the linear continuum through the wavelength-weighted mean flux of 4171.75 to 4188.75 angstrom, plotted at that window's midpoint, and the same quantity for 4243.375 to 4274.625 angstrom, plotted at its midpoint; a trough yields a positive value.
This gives 2.4 angstrom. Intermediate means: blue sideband 8.1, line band 6.97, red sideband 8.07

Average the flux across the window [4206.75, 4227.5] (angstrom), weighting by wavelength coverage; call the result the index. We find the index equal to 7.72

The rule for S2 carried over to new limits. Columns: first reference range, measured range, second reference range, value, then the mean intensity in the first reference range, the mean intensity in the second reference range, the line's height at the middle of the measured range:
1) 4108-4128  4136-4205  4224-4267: 5.52 angstrom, 9.33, 7.56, 8.6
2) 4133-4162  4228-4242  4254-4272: 0.22 angstrom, 8.97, 7.82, 8.1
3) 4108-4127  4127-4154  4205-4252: 4.35 angstrom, 9.46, 7.9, 9.13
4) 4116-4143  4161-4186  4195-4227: -0.97 angstrom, 8.11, 6.83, 7.42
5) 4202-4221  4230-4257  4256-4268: 0.67 angstrom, 8.44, 7.87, 8.08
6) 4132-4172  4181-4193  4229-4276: -1.74 angstrom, 8.51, 8.02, 8.34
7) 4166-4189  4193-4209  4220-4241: 3.38 angstrom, 8.34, 7.24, 7.85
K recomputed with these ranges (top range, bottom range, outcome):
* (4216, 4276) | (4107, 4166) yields 0.91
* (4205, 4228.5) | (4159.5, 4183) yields 1.02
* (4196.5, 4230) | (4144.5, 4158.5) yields 0.73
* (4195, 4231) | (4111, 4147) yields 0.81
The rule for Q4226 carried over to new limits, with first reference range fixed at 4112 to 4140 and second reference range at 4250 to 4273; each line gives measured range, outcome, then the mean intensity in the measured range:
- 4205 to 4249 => 0.5 angstrom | 7.87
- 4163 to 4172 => 1.0 angstrom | 7.28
